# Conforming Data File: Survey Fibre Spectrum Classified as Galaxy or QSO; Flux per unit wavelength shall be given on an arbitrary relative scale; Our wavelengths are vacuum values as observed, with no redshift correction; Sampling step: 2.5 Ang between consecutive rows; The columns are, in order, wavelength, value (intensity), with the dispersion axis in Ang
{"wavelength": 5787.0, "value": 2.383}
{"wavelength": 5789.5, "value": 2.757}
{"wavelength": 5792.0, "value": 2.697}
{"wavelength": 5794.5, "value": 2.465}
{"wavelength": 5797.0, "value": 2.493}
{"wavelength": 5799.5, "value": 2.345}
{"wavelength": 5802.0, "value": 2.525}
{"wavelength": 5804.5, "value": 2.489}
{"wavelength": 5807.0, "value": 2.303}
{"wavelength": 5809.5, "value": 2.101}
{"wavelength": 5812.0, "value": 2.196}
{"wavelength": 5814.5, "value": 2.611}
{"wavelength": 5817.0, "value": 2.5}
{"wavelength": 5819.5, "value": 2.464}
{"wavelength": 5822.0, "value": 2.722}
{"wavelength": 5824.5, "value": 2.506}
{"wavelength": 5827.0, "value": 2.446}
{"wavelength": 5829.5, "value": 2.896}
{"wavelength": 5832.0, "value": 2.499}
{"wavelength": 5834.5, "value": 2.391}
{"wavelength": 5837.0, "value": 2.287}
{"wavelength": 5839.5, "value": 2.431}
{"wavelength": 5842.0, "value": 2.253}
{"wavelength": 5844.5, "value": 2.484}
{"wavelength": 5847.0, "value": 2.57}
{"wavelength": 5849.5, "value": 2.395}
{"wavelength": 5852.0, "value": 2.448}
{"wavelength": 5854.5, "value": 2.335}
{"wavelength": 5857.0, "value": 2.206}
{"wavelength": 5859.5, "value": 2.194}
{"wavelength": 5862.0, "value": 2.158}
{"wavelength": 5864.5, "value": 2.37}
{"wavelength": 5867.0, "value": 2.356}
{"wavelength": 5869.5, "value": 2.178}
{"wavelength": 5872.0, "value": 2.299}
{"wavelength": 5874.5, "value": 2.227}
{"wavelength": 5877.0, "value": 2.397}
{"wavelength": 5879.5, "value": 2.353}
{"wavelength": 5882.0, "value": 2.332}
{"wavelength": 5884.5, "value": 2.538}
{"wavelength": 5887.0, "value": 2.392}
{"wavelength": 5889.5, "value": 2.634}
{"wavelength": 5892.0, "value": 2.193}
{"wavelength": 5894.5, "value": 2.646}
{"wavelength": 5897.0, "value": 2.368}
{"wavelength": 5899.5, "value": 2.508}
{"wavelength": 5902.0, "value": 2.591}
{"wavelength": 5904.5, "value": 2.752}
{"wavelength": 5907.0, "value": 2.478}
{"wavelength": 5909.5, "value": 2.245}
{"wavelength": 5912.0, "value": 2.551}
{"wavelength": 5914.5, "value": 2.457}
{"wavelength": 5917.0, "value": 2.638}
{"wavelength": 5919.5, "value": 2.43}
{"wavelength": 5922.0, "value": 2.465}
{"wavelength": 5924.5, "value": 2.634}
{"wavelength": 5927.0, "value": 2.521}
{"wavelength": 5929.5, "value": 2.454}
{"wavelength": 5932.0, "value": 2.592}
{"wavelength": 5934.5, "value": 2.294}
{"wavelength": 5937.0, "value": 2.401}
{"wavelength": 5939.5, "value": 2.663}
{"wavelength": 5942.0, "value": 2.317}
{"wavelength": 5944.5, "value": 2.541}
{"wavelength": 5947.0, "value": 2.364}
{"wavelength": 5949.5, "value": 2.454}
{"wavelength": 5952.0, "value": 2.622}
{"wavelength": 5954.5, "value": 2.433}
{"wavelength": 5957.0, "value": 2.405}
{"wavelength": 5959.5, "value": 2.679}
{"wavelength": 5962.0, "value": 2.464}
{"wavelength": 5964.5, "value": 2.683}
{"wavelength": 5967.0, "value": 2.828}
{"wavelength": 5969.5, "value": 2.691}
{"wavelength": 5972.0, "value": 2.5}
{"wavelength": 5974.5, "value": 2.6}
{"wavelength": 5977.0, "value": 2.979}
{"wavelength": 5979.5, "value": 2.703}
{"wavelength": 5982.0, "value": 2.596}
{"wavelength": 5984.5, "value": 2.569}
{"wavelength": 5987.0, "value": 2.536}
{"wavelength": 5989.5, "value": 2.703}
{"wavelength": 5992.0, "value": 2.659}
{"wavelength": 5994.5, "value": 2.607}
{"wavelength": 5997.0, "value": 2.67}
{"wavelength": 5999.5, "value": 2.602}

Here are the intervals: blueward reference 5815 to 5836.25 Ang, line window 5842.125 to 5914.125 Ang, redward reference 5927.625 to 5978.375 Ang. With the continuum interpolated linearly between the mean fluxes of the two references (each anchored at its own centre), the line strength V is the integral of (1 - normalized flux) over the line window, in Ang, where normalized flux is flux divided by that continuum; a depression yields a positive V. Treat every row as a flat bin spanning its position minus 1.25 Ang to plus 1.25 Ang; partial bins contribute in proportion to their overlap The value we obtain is 4.2 Ang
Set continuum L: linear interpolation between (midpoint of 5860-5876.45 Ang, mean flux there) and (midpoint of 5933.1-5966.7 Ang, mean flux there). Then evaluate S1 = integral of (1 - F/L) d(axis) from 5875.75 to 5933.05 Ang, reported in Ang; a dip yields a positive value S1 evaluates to -2.8 Ang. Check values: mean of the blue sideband 2.27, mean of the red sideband 2.5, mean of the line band 2.49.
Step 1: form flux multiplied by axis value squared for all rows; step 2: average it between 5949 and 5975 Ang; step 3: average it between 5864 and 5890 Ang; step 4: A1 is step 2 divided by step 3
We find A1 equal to 1.12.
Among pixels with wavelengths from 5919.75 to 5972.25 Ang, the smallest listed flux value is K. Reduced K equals 2.294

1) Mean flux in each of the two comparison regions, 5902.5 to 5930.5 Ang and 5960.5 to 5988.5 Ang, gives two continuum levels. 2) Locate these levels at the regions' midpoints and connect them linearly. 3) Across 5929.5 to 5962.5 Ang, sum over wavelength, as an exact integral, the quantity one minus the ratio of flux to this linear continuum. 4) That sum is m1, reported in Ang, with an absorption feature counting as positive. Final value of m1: 1.3 Ang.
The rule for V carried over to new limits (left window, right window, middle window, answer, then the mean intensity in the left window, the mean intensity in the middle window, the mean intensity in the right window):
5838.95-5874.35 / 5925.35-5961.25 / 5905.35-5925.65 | -0.5 Ang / 2.33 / 2.49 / 2.48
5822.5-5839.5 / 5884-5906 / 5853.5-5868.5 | 1.5 Ang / 2.51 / 2.27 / 2.51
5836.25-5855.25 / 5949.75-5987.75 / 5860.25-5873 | 0.9 Ang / 2.41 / 2.27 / 2.62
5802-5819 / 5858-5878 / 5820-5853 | -2.2 Ang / 2.38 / 2.49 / 2.27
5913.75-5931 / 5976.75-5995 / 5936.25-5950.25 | 0.6 Ang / 2.52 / 2.46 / 2.65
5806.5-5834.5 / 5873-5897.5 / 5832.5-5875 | 1.9 Ang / 2.48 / 2.33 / 2.41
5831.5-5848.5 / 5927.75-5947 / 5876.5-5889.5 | 0.0 Ang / 2.41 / 2.42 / 2.46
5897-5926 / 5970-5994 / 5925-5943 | 0.6 Ang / 2.52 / 2.47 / 2.65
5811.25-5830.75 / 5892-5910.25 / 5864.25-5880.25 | 1.3 Ang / 2.55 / 2.31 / 2.5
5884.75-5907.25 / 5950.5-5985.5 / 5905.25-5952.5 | 1.5 Ang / 2.51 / 2.48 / 2.62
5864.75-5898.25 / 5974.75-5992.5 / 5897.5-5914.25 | -0.4 Ang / 2.38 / 2.51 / 2.67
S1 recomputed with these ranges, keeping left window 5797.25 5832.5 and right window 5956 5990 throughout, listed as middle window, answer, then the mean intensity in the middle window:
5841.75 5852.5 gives 0.3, 2.45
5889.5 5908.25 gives 0.3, 2.51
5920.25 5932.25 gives 0.3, 2.52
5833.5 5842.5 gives 0.5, 2.35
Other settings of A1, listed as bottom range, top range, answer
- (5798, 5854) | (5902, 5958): 1.05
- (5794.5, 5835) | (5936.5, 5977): 1.09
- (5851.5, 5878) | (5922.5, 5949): 1.11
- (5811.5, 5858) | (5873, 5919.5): 1.02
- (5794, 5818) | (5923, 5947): 1.08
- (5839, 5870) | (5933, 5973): 1.12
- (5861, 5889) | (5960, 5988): 1.17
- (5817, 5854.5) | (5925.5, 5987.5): 1.07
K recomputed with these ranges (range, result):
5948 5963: 2.405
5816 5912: 2.158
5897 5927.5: 2.245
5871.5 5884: 2.227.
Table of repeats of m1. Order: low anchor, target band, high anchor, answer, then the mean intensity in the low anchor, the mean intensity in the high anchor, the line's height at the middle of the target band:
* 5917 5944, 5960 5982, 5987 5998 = -0.7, 2.49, 2.65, 2.59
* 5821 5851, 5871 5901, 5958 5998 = 1.6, 2.49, 2.65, 2.55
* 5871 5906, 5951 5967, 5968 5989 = 0.2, 2.45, 2.65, 2.61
